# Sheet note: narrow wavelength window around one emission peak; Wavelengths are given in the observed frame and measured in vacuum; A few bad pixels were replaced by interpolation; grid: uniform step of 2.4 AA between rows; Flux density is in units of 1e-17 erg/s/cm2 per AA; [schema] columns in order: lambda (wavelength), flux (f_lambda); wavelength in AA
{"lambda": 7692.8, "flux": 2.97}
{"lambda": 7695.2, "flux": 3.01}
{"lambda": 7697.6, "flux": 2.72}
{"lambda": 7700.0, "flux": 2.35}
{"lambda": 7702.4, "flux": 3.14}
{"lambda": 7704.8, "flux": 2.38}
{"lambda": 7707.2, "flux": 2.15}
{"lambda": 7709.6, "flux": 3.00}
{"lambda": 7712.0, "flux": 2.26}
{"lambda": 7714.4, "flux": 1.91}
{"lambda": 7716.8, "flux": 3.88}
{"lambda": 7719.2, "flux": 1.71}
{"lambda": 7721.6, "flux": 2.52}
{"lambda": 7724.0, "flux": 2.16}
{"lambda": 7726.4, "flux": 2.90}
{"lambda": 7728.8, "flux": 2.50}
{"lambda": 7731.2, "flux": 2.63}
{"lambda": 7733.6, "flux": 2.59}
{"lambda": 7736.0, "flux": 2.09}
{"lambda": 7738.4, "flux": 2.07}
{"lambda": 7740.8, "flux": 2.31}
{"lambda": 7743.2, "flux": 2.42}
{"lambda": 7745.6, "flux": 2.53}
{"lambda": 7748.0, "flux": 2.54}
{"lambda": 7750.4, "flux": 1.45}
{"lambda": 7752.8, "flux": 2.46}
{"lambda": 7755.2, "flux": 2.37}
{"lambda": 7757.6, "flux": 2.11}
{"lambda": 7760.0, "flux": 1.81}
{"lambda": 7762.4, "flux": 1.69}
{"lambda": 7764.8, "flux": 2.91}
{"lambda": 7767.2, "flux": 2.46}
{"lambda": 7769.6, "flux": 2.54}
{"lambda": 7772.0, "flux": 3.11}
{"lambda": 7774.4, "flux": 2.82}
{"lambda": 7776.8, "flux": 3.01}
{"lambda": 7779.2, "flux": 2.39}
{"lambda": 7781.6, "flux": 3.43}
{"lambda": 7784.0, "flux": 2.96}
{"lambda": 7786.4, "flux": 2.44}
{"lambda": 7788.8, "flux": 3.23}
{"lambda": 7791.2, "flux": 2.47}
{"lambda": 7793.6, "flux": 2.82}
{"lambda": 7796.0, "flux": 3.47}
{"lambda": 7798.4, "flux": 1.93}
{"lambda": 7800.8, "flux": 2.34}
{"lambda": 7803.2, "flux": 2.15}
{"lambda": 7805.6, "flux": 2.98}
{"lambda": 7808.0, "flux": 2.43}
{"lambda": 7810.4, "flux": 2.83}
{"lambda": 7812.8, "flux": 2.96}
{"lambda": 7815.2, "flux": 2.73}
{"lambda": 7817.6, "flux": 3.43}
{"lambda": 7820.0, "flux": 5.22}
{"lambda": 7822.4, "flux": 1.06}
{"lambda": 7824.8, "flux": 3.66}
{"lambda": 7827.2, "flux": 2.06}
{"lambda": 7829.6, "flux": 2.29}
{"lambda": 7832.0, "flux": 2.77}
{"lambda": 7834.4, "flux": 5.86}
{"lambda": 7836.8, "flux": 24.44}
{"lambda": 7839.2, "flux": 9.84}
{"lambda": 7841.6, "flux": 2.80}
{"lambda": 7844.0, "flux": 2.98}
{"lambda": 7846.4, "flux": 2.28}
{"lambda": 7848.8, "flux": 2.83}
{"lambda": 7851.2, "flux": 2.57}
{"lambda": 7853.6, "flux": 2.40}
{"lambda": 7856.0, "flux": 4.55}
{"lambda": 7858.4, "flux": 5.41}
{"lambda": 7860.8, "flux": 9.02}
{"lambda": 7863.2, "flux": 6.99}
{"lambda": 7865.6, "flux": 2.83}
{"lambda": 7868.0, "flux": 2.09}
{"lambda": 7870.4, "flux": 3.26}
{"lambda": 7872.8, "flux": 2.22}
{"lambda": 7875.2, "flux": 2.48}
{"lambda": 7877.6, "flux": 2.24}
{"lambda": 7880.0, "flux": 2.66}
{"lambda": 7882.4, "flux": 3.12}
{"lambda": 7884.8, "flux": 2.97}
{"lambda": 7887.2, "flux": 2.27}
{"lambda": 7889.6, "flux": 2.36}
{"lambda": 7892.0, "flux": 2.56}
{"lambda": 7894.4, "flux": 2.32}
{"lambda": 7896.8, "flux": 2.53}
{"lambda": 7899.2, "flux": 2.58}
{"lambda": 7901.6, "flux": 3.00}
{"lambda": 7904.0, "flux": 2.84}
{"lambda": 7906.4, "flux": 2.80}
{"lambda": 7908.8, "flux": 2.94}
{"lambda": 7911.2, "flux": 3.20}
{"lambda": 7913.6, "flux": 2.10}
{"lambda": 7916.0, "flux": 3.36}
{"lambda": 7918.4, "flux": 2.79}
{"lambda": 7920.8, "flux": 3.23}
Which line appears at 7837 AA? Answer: H-alpha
